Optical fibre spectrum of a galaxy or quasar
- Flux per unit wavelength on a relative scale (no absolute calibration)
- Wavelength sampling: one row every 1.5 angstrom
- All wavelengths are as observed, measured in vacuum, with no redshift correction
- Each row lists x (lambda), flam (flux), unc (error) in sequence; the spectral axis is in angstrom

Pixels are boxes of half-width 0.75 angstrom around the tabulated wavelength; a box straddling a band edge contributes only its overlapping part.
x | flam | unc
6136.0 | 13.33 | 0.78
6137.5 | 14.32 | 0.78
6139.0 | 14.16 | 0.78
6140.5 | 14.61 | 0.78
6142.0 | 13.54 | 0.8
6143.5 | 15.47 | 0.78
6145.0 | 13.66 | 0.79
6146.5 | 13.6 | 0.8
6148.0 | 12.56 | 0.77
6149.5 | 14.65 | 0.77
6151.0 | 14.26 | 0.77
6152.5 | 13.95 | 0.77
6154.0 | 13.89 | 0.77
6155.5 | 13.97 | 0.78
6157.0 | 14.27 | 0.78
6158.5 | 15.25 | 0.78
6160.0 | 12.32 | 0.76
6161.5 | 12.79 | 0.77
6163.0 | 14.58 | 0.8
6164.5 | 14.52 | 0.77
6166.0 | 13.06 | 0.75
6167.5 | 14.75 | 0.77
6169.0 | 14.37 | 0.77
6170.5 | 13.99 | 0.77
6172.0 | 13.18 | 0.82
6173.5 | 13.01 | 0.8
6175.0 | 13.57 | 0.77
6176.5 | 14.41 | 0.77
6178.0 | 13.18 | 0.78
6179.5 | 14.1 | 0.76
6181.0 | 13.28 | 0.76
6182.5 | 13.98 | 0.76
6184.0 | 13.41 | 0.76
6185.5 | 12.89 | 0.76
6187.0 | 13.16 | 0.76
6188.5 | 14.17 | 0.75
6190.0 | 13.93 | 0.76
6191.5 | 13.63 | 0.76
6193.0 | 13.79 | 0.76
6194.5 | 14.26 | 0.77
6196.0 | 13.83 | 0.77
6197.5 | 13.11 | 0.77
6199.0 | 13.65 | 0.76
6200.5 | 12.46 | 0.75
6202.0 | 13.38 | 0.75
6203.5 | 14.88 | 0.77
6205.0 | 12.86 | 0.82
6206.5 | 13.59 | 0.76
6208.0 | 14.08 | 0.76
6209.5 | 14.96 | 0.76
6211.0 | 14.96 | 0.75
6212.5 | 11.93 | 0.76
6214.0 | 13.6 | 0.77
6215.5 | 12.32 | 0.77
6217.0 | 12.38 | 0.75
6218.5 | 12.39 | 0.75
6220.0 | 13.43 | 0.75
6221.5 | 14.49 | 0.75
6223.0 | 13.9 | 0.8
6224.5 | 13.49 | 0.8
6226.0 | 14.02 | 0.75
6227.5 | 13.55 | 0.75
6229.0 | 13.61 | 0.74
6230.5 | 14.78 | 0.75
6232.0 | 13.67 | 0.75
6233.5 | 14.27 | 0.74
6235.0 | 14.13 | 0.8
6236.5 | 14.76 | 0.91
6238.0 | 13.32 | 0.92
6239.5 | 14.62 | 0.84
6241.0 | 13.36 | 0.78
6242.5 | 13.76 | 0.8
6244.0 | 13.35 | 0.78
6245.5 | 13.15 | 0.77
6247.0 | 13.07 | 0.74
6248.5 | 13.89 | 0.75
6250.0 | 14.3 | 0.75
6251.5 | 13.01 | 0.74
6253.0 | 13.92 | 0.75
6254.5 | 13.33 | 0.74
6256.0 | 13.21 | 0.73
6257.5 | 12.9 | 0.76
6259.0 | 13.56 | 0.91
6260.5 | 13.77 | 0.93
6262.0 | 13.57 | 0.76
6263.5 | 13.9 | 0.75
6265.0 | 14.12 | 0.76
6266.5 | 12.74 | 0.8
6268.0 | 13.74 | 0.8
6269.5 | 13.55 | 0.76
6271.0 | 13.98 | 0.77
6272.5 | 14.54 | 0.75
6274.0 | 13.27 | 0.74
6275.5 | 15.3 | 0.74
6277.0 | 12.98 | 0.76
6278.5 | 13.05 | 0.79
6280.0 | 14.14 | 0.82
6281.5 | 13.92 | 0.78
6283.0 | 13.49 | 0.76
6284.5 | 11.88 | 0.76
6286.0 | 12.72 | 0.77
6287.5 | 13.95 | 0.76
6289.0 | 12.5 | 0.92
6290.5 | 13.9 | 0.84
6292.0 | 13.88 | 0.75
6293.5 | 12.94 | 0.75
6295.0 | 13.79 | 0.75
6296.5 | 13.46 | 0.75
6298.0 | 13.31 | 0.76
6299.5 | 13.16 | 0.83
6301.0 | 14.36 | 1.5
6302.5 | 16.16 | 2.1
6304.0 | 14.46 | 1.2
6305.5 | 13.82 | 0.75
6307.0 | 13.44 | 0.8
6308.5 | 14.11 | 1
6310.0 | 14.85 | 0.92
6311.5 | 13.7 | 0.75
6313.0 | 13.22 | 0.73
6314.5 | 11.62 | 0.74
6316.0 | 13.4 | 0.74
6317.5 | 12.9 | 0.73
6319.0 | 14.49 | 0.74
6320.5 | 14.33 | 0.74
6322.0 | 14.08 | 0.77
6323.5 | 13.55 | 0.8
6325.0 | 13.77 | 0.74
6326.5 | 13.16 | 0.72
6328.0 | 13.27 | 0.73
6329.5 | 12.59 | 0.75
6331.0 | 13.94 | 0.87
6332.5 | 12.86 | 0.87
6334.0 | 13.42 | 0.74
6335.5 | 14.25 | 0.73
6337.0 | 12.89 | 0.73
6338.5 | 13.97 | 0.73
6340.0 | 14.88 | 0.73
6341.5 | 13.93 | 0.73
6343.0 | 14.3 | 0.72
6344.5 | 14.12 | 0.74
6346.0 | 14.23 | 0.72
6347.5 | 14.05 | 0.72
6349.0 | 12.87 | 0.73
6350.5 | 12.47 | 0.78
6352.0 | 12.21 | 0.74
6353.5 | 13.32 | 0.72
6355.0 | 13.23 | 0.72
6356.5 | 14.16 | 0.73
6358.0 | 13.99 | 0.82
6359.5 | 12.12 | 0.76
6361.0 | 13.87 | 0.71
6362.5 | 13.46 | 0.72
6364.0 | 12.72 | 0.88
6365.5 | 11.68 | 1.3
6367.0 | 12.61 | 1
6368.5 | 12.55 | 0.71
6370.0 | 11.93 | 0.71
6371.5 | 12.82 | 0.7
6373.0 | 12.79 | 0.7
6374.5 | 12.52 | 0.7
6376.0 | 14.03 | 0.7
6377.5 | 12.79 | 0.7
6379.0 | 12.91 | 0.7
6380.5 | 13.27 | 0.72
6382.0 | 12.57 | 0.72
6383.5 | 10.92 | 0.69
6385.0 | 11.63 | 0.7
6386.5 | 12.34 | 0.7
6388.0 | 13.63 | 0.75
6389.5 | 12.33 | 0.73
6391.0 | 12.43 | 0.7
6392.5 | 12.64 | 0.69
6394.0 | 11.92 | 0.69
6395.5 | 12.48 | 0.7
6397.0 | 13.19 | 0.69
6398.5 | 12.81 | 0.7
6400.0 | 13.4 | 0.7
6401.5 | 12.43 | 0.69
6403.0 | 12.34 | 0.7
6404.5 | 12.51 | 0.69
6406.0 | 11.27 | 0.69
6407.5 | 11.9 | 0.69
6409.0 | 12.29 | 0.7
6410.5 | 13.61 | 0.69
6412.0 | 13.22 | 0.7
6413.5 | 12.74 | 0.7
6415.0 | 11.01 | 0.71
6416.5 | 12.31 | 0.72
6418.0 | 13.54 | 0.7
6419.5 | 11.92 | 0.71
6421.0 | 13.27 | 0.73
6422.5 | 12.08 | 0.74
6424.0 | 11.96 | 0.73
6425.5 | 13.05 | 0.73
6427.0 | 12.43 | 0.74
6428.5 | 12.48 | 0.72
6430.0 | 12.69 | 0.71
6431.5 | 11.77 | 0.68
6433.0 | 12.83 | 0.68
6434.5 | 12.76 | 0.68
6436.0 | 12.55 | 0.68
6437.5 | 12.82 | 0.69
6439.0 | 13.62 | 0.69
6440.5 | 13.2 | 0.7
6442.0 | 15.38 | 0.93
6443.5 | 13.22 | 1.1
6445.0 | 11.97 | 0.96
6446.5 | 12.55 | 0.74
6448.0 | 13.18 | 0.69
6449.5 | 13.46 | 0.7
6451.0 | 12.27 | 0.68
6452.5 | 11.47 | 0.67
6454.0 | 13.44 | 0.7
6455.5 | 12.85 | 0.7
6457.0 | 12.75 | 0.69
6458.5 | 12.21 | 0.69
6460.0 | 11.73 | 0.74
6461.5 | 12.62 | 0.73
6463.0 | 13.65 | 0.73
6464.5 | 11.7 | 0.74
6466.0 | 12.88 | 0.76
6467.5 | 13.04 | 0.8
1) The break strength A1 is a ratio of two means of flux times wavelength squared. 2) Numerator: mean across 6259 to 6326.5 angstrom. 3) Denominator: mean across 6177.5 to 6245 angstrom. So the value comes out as 1.0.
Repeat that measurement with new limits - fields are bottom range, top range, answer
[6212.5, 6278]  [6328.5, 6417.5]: 0.99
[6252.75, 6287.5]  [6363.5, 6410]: 0.96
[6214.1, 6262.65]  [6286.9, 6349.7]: 1.03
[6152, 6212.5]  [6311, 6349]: 1.04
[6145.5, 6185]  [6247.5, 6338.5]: 1.03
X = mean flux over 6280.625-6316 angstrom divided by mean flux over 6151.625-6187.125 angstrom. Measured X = 0.99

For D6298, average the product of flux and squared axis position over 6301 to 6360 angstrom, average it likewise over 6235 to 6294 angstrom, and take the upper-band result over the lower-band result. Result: 1.0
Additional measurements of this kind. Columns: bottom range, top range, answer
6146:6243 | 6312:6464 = 1.00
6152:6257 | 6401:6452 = 0.99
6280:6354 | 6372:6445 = 0.96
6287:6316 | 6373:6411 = 0.94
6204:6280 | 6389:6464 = 0.98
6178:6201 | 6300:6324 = 1.06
